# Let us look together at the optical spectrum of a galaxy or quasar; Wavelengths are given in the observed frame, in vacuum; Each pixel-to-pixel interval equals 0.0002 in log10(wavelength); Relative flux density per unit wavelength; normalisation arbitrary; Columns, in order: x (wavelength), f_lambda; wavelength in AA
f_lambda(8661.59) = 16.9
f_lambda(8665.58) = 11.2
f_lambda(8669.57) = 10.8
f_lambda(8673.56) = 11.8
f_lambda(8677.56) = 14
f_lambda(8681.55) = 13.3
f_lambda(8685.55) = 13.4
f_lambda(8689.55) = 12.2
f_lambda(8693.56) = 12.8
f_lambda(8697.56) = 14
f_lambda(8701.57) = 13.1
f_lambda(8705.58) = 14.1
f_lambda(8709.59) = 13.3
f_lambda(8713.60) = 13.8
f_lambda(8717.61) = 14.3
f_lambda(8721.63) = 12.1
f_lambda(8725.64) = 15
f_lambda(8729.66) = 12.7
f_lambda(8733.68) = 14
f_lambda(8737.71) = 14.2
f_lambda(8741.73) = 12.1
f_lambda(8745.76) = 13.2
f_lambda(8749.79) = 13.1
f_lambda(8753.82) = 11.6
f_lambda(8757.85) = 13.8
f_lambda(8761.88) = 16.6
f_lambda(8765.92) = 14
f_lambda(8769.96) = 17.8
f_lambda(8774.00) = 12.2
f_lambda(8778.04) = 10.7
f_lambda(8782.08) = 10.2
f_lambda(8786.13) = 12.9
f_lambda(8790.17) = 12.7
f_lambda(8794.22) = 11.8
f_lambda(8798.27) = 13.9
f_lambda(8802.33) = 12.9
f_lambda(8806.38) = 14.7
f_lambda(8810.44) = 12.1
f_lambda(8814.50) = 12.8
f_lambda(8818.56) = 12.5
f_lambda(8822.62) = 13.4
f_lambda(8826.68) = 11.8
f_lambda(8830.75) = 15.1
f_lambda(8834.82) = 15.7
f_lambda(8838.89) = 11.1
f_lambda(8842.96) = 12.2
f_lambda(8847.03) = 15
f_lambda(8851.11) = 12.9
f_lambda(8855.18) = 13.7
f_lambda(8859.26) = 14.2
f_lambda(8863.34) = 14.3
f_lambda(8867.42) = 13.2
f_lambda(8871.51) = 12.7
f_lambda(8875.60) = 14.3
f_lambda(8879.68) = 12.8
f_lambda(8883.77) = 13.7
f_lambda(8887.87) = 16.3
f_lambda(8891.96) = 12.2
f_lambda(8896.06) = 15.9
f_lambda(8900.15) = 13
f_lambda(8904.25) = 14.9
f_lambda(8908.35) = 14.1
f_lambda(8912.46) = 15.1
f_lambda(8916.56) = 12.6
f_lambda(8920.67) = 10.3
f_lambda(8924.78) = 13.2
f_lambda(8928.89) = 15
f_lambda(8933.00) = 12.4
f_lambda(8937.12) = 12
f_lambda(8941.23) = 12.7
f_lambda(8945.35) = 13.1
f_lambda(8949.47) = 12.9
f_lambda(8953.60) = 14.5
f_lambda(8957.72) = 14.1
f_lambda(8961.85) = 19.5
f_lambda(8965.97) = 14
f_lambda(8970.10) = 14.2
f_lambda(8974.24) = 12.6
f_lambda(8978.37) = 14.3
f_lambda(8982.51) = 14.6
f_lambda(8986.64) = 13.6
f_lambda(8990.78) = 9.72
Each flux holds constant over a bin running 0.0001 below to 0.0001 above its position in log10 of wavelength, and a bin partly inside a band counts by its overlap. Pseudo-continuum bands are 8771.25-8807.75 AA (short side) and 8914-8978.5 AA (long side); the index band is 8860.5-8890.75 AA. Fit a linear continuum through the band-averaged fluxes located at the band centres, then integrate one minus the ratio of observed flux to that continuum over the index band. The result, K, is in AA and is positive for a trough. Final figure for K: -1.8 AA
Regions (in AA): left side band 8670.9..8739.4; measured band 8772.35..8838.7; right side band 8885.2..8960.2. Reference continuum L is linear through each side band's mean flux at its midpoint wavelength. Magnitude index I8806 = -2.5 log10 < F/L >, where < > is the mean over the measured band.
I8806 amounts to 0.06 mag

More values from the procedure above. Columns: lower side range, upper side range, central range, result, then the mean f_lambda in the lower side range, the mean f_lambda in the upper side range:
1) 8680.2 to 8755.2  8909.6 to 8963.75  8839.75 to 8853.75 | 0.02 mag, 13.3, 13.6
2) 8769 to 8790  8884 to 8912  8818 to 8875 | 0.01 mag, 12.5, 14.4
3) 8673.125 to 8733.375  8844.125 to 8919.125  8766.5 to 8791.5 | 0.06 mag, 13.4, 13.9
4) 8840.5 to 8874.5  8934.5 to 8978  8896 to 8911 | -0.05 mag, 13.5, 14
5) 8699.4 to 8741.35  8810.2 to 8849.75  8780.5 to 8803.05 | 0.08 mag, 13.6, 13.2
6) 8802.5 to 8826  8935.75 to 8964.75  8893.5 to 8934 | 0.01 mag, 13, 14.2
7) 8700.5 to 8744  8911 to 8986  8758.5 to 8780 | -0.05 mag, 13.5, 13.7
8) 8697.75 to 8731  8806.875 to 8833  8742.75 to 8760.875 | 0.03 mag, 13.6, 13.1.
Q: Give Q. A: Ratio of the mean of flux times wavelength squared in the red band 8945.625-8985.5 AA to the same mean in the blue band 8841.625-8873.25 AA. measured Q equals 1.09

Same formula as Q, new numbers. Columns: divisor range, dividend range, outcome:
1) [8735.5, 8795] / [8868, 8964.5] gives 1.08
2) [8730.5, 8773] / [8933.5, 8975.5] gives 1.04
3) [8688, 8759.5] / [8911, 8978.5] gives 1.08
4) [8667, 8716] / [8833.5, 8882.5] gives 1.07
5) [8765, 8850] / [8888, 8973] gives 1.09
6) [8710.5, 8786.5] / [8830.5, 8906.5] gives 1.06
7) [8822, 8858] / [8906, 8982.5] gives 1.04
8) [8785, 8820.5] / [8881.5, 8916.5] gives 1.13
